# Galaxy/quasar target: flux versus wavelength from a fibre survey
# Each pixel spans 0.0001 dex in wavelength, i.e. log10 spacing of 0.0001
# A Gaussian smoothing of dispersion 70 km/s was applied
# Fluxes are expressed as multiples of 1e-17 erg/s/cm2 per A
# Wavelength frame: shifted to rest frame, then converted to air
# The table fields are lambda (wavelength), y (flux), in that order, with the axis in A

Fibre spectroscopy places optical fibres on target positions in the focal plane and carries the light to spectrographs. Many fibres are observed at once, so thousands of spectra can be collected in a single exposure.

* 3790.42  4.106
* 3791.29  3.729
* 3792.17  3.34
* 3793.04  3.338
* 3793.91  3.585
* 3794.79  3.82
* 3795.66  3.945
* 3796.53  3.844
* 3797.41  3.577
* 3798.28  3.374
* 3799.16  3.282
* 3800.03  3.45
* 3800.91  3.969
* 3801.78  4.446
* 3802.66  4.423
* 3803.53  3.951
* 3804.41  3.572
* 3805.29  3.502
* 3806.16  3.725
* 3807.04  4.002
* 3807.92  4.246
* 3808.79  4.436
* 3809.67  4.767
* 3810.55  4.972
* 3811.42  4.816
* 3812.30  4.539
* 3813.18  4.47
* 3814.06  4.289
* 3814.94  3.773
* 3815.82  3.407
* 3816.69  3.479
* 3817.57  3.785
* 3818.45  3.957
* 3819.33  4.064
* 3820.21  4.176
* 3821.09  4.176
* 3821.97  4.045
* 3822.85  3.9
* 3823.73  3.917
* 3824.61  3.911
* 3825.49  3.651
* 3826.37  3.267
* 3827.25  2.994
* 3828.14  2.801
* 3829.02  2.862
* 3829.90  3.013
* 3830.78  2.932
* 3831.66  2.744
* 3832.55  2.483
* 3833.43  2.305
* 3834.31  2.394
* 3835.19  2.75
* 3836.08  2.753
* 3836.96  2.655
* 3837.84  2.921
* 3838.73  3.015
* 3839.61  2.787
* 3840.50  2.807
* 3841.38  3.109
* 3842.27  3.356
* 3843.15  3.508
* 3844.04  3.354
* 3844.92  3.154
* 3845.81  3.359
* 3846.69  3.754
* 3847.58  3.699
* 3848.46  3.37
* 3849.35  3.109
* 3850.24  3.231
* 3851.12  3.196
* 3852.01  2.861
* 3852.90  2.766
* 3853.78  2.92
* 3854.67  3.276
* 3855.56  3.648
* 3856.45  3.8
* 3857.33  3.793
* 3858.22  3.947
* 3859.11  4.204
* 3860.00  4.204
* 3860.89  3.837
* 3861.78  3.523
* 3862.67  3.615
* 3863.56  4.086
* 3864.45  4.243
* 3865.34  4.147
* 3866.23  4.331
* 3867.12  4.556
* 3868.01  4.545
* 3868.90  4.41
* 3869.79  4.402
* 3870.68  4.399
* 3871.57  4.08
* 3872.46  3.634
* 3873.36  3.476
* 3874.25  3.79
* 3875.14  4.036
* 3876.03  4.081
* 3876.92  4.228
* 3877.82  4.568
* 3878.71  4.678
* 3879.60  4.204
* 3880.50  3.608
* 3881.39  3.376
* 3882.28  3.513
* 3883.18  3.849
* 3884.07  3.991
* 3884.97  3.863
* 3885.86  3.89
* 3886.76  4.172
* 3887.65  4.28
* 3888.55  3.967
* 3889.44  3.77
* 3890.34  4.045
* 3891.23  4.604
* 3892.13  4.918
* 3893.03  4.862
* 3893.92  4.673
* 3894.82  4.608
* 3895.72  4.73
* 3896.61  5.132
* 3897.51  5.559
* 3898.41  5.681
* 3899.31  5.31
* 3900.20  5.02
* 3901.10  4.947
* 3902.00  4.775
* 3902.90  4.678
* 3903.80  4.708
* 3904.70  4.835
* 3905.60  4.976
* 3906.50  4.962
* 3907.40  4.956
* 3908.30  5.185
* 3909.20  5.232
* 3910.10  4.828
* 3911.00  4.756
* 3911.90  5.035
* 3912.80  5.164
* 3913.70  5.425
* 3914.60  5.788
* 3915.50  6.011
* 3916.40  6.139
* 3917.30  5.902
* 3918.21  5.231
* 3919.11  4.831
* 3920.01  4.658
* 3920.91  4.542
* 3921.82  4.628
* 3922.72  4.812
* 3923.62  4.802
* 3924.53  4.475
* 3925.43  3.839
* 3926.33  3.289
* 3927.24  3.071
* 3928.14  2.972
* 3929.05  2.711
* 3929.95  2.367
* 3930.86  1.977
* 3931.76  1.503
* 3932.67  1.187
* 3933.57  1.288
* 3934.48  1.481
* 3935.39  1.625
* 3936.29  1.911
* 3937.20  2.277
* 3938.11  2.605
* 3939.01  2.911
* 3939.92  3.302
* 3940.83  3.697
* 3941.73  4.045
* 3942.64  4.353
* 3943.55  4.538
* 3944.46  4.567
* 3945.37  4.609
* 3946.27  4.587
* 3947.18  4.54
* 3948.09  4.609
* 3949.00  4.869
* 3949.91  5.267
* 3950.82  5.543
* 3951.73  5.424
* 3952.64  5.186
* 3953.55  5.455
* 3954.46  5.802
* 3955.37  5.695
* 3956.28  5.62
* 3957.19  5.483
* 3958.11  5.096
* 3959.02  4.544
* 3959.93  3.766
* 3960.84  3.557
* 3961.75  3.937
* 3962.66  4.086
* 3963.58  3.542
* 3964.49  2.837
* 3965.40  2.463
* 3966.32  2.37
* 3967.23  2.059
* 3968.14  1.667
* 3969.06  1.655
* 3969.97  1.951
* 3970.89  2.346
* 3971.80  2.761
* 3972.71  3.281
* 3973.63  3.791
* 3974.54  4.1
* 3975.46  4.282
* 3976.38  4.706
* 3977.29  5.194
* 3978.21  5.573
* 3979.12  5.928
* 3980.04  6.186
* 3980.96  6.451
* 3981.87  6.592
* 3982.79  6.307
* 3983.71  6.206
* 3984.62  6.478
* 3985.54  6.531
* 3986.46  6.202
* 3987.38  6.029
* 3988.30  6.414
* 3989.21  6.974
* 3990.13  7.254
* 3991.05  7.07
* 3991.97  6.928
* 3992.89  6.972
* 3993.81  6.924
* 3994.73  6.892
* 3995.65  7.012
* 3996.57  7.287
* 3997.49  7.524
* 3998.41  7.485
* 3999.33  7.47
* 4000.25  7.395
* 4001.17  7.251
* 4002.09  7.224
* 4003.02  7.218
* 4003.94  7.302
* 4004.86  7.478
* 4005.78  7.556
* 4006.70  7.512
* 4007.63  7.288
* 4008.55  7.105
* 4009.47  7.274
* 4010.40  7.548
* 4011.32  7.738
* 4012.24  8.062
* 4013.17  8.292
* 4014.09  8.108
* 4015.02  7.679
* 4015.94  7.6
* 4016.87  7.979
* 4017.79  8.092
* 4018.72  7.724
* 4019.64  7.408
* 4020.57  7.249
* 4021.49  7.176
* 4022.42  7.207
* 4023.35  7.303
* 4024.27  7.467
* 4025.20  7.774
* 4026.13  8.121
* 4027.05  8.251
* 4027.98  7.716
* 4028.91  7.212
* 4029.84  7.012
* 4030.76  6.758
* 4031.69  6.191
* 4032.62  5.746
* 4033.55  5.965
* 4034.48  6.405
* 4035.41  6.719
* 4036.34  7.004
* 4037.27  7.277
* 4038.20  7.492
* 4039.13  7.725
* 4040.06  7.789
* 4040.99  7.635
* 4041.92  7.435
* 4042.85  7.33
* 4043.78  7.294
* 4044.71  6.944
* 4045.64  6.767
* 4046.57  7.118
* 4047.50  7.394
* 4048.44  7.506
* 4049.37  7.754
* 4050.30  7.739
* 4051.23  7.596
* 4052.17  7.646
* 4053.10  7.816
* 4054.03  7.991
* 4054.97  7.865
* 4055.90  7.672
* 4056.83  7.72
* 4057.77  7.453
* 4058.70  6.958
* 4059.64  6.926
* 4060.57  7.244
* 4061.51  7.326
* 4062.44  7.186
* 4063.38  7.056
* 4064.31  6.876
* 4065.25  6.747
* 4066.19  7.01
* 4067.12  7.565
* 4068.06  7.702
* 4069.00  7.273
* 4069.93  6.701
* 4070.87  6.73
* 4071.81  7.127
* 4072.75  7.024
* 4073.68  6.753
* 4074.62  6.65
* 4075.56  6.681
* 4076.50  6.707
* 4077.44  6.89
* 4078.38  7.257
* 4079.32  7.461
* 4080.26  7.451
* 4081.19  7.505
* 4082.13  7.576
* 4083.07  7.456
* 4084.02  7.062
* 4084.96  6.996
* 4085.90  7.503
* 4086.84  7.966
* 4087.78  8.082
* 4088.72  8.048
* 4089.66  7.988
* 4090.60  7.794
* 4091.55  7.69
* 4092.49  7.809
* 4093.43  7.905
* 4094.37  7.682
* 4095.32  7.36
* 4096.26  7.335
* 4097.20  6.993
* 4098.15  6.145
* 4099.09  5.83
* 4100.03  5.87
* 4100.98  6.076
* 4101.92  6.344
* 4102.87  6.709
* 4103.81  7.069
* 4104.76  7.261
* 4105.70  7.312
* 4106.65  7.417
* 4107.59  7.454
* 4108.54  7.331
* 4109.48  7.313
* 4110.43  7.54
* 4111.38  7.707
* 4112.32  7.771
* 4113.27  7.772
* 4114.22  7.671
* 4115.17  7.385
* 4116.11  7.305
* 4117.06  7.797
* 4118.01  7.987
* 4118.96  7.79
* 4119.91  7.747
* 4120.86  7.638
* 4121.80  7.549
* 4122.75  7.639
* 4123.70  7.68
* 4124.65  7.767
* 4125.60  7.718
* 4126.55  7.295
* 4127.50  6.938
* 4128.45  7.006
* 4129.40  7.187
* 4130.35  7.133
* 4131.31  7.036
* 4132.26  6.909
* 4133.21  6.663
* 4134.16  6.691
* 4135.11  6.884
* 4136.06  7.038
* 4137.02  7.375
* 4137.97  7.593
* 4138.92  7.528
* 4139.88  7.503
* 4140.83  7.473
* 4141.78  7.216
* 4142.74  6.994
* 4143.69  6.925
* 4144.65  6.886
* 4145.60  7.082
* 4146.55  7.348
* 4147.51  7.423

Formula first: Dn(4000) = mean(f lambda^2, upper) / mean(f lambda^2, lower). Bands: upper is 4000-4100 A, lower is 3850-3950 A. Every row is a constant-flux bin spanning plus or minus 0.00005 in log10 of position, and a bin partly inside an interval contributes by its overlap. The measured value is 1.9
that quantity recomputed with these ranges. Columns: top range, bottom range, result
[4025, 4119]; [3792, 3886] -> 2.22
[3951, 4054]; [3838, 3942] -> 1.69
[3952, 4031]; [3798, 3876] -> 1.81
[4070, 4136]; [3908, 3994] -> 1.76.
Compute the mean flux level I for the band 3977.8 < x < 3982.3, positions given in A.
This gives 6.16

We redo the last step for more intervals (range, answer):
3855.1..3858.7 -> 3.8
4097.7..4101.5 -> 5.99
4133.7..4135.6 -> 6.81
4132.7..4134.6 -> 6.69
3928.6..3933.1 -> 1.95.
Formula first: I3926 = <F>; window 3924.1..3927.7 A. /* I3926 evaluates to 3.67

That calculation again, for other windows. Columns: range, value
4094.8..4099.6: 6.73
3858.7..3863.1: 3.87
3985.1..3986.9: 6.36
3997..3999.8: 7.5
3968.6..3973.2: 2.41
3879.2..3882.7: 3.67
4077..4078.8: 7.07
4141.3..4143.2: 7.1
